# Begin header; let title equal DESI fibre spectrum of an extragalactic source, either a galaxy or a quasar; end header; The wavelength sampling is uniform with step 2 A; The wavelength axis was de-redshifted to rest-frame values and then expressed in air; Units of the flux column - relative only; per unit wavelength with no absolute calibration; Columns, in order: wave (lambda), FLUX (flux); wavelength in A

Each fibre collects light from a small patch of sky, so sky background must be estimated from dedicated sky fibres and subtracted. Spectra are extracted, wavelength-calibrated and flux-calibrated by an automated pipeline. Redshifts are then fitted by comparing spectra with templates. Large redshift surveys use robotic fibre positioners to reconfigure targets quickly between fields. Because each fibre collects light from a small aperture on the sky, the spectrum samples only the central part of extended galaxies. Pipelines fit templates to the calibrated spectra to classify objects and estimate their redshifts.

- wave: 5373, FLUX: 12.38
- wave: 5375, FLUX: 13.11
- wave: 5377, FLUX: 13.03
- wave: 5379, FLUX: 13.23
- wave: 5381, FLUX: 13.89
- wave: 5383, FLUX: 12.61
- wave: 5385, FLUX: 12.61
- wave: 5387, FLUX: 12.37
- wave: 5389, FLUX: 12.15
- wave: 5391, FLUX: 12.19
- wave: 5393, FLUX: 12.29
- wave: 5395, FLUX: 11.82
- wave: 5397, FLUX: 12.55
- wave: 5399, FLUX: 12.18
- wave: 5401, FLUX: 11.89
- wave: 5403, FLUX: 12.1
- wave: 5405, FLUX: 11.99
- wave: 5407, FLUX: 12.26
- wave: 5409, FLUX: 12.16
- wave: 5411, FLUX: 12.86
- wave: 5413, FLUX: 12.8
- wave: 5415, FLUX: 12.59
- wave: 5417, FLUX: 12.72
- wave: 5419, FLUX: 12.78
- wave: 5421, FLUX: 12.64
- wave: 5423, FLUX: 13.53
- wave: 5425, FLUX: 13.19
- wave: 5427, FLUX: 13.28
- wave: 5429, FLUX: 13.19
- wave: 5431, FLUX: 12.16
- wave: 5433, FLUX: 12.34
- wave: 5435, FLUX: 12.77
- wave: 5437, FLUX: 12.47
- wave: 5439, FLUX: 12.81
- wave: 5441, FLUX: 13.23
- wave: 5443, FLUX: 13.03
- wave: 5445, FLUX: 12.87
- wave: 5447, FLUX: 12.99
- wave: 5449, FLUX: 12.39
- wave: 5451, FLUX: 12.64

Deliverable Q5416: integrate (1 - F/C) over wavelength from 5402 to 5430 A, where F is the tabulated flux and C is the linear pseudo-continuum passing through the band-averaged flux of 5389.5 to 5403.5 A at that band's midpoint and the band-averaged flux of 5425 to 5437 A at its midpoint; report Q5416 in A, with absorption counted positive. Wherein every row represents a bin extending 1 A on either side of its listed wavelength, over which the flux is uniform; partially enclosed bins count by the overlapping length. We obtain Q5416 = -0.5 A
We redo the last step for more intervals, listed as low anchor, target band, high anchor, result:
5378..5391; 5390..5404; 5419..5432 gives 0.7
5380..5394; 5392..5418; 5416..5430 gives 1.0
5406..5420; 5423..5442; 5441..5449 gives -0.1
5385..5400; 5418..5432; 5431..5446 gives -0.4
